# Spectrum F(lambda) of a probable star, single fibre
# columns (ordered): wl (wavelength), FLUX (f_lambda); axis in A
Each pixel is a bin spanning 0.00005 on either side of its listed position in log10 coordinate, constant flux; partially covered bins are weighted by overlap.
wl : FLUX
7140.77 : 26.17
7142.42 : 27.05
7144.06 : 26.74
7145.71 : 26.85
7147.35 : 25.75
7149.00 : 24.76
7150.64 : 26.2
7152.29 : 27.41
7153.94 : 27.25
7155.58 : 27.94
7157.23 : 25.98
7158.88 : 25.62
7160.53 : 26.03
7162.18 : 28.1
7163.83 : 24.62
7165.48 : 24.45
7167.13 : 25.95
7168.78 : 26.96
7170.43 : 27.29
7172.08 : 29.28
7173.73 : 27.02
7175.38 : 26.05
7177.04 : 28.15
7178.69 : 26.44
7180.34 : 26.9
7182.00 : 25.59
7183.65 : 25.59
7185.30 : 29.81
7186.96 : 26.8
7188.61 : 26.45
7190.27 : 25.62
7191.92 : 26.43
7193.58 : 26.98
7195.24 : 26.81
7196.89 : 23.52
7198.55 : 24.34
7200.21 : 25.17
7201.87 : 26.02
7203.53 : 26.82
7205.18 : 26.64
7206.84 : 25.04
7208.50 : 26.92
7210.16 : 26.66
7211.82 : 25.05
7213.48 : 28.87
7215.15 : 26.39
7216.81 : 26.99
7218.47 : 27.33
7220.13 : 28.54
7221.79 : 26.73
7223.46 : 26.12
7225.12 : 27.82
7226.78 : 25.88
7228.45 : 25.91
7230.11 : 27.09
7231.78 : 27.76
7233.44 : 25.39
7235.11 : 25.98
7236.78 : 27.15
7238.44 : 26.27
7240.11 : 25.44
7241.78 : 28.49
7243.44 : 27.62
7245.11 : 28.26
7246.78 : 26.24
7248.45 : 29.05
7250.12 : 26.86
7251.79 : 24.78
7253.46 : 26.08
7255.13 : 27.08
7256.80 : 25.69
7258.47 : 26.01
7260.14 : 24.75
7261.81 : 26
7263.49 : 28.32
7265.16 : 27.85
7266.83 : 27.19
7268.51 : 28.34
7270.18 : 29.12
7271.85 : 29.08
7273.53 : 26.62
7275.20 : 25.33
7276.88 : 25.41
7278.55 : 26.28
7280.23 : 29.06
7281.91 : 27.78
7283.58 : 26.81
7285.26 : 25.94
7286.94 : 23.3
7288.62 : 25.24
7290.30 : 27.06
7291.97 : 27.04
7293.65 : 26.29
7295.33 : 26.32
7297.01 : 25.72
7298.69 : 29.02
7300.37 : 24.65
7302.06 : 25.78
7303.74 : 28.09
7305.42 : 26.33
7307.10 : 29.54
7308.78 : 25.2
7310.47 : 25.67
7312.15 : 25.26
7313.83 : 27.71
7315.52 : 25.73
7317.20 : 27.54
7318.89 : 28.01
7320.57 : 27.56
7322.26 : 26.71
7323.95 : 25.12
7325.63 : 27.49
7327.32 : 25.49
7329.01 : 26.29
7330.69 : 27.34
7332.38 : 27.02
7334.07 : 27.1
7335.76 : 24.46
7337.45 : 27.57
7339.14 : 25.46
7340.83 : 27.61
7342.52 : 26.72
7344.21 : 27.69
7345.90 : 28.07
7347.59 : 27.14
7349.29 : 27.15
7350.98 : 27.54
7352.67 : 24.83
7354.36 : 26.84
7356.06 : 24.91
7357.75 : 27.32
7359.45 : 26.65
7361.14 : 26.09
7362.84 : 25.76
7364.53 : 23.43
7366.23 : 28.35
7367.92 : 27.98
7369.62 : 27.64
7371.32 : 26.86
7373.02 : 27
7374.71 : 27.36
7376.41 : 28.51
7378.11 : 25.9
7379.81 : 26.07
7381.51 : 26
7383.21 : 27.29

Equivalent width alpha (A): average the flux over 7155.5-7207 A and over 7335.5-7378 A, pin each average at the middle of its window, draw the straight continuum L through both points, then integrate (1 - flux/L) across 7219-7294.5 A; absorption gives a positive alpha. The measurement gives -0.7 A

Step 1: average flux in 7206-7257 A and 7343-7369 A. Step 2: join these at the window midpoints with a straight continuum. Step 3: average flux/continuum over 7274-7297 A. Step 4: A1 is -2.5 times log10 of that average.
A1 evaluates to 0.02 mag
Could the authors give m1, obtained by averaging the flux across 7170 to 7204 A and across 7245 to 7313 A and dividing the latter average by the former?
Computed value 1.0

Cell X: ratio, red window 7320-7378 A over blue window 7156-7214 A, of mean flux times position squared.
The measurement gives 1.1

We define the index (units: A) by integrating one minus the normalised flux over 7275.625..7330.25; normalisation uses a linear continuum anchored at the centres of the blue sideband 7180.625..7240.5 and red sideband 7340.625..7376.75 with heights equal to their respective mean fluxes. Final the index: 0.3 A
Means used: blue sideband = 26.5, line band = 26.5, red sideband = 26.8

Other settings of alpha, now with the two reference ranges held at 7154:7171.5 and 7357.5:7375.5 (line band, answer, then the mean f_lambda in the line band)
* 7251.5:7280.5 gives -0.3 A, 26.8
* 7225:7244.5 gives -0.1 A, 26.7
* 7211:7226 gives -0.3 A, 27.1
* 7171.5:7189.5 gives -0.4 A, 27.1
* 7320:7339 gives 0.1 A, 26.5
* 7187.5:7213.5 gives 0.4 A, 26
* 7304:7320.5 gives -0.1 A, 26.9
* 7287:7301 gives 0.2 A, 26.3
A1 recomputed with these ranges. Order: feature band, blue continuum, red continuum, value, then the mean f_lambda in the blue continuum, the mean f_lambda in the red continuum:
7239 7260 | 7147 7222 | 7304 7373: -0.01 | 26.5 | 26.7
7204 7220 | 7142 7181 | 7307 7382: 0.00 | 26.6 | 26.7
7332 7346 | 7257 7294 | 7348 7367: -0.02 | 26.8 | 26.3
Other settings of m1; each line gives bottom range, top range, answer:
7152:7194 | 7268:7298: 1.00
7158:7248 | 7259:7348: 1.01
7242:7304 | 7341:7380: 1.00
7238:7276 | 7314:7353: 0.99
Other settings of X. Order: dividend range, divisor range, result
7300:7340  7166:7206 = 1.04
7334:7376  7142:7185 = 1.06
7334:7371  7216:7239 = 1.03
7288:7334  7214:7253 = 1.01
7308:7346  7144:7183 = 1.05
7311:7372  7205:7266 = 1.03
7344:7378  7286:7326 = 1.03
